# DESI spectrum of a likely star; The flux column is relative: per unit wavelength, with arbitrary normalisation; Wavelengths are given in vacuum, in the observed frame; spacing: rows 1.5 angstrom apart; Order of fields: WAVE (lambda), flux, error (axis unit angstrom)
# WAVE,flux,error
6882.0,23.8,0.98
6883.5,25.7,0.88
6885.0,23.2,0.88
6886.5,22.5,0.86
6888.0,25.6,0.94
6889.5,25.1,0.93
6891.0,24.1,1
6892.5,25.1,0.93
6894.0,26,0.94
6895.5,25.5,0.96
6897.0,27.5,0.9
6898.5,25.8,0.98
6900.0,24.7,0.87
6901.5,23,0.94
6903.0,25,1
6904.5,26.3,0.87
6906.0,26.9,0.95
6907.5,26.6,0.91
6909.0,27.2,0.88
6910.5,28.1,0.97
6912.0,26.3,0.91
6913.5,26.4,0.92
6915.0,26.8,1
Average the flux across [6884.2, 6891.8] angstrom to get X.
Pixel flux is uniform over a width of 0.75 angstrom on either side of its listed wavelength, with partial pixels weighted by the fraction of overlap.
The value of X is 24.1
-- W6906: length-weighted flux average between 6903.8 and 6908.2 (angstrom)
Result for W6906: 26.6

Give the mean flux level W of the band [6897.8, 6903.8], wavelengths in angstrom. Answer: 24.6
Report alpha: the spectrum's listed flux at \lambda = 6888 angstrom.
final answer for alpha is 25.6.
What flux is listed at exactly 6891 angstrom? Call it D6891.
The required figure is 24.1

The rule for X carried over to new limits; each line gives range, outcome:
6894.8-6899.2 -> 26.3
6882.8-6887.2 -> 23.8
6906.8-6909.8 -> 26.9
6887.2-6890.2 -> 25.3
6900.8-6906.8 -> 25.3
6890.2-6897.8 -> 25.6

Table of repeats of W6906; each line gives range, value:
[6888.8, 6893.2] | 24.8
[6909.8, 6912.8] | 27.2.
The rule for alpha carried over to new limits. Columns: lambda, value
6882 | 23.8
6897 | 27.5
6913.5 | 26.4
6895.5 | 25.5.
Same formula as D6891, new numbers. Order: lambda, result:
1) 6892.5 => 25.1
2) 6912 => 26.3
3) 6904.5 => 26.3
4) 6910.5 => 28.1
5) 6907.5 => 26.6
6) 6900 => 24.7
